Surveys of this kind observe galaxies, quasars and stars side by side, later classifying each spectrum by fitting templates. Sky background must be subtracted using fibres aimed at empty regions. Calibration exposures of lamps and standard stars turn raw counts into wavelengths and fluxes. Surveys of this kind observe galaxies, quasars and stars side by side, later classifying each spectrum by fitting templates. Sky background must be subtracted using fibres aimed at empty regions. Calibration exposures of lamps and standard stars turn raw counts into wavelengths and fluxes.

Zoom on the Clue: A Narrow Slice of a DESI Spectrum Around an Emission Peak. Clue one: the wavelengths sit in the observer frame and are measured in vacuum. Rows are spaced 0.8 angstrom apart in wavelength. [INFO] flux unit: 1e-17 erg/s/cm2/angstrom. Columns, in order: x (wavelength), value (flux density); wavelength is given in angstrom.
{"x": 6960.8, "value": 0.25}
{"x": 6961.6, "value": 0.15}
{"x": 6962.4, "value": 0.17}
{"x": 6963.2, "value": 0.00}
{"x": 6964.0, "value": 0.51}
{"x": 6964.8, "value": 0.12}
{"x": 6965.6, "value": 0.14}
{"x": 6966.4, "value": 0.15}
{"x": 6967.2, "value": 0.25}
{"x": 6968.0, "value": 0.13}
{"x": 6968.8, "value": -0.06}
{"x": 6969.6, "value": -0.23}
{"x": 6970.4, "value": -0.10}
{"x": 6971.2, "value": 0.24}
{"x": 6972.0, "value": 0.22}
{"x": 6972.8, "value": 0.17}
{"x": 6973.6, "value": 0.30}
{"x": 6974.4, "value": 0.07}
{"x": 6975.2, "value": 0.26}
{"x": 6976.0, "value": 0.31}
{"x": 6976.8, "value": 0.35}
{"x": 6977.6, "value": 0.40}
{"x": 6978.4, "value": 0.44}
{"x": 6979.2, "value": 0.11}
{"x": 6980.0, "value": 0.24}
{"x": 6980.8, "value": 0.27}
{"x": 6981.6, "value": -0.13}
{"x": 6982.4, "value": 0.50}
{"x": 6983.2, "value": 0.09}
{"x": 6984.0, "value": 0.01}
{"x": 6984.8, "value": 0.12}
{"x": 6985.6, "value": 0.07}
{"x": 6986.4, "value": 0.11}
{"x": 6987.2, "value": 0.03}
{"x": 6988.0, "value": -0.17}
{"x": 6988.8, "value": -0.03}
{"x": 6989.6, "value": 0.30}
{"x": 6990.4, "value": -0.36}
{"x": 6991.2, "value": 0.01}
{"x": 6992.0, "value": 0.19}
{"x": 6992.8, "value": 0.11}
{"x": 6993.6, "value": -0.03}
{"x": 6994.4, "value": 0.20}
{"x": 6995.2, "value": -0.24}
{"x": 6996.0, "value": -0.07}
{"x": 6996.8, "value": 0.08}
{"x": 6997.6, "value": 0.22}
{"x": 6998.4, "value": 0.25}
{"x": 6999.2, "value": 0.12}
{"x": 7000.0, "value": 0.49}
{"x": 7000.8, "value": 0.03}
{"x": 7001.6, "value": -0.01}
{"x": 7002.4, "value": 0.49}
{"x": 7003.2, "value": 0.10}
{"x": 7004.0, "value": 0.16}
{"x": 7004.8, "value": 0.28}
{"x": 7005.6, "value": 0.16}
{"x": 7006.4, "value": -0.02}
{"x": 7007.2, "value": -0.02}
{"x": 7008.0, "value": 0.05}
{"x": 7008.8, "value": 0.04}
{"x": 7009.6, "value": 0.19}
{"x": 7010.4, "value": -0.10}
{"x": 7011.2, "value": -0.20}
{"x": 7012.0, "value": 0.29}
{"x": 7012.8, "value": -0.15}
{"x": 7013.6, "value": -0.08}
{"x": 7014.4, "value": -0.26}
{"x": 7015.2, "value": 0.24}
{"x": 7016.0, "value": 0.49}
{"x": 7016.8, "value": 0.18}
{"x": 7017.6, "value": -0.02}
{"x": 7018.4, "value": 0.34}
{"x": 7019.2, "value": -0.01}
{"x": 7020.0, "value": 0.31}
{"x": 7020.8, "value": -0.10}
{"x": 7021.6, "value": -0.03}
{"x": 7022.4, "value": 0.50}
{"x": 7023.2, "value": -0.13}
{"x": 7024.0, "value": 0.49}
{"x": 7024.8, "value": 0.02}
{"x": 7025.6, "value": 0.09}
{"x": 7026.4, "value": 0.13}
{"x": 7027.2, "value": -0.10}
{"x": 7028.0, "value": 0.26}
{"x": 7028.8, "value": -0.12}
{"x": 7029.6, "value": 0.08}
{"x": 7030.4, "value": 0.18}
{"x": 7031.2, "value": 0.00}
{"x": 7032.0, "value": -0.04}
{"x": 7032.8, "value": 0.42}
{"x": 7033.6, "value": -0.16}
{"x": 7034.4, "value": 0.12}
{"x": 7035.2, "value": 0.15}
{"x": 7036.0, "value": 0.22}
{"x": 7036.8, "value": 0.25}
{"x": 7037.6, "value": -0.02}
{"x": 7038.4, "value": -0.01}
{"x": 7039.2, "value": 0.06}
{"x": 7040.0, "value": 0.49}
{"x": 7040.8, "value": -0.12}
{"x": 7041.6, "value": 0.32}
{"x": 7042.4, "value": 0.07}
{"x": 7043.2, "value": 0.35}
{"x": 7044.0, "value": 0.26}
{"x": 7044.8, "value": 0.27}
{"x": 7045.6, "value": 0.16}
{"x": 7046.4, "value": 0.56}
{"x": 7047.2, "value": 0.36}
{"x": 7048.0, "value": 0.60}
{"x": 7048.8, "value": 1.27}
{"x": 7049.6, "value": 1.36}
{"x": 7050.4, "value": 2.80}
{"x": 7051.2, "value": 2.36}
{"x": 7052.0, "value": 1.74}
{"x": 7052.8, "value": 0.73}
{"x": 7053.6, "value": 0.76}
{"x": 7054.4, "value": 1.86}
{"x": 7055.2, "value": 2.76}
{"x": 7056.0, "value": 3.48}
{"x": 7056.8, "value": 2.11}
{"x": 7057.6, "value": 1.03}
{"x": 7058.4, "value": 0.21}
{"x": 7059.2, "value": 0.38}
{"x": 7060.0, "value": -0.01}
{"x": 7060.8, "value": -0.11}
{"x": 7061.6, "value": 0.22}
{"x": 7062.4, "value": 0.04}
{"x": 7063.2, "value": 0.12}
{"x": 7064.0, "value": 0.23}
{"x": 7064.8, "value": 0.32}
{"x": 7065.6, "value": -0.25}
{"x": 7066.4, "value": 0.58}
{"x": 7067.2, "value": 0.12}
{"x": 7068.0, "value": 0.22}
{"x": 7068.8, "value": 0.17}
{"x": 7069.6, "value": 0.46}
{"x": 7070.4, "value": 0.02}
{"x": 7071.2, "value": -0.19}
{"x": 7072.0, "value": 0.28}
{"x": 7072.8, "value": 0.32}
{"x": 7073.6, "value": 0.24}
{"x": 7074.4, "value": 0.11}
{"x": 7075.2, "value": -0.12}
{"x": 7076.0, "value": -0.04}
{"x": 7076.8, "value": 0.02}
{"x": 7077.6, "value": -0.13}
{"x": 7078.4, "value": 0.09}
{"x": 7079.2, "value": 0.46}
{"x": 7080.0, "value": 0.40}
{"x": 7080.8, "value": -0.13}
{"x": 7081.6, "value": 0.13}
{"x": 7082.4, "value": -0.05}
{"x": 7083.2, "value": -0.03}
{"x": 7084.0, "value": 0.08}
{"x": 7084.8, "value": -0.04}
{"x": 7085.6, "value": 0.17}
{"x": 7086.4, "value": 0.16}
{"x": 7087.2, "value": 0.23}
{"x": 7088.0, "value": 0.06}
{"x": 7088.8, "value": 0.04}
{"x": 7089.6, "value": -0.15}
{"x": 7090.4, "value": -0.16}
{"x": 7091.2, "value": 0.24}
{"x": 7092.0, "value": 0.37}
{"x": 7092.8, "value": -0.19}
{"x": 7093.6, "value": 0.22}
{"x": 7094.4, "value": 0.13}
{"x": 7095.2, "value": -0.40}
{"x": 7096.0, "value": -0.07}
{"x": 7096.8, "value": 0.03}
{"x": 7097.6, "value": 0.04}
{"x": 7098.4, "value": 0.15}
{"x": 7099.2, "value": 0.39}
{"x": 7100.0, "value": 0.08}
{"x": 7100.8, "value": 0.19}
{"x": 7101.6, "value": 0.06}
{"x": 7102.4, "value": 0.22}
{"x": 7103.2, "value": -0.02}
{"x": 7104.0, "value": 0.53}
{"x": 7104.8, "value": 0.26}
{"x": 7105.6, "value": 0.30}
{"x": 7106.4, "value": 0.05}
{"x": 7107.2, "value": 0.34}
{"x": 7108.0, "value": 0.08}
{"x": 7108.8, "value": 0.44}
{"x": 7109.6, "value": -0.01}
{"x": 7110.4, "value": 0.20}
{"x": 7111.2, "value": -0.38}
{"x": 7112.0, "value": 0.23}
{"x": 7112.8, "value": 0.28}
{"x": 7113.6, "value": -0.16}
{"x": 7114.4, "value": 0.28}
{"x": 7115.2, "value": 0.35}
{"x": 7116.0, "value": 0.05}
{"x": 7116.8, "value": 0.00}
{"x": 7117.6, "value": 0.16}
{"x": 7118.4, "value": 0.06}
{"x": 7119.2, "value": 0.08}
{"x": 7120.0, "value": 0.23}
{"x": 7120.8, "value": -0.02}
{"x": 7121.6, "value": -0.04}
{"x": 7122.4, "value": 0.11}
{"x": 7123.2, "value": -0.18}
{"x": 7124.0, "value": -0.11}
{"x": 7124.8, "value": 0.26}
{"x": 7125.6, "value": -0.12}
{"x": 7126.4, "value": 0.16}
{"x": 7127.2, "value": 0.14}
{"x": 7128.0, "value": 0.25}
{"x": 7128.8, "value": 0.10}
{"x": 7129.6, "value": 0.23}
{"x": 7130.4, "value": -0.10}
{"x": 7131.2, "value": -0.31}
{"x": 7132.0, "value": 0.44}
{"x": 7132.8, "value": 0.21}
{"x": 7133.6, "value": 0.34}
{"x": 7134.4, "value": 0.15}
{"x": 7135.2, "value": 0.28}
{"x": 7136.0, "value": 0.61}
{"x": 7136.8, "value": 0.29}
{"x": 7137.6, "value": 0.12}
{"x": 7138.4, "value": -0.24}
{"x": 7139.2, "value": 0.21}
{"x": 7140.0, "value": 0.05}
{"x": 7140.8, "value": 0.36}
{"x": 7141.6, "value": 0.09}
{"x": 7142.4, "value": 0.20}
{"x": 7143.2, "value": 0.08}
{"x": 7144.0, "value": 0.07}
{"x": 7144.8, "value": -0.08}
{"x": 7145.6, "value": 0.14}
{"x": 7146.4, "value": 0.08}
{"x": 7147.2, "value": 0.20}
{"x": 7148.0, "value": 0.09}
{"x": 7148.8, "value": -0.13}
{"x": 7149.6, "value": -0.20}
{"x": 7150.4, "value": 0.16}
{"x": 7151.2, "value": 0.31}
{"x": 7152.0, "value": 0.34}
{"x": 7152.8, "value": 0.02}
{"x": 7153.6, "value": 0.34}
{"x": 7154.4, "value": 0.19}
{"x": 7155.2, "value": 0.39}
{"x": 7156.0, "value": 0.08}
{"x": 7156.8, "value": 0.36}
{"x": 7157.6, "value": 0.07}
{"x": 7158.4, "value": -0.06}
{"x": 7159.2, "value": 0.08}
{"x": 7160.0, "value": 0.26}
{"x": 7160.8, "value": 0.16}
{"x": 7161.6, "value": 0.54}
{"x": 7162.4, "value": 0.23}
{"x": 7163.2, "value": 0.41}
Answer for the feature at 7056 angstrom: [O II]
